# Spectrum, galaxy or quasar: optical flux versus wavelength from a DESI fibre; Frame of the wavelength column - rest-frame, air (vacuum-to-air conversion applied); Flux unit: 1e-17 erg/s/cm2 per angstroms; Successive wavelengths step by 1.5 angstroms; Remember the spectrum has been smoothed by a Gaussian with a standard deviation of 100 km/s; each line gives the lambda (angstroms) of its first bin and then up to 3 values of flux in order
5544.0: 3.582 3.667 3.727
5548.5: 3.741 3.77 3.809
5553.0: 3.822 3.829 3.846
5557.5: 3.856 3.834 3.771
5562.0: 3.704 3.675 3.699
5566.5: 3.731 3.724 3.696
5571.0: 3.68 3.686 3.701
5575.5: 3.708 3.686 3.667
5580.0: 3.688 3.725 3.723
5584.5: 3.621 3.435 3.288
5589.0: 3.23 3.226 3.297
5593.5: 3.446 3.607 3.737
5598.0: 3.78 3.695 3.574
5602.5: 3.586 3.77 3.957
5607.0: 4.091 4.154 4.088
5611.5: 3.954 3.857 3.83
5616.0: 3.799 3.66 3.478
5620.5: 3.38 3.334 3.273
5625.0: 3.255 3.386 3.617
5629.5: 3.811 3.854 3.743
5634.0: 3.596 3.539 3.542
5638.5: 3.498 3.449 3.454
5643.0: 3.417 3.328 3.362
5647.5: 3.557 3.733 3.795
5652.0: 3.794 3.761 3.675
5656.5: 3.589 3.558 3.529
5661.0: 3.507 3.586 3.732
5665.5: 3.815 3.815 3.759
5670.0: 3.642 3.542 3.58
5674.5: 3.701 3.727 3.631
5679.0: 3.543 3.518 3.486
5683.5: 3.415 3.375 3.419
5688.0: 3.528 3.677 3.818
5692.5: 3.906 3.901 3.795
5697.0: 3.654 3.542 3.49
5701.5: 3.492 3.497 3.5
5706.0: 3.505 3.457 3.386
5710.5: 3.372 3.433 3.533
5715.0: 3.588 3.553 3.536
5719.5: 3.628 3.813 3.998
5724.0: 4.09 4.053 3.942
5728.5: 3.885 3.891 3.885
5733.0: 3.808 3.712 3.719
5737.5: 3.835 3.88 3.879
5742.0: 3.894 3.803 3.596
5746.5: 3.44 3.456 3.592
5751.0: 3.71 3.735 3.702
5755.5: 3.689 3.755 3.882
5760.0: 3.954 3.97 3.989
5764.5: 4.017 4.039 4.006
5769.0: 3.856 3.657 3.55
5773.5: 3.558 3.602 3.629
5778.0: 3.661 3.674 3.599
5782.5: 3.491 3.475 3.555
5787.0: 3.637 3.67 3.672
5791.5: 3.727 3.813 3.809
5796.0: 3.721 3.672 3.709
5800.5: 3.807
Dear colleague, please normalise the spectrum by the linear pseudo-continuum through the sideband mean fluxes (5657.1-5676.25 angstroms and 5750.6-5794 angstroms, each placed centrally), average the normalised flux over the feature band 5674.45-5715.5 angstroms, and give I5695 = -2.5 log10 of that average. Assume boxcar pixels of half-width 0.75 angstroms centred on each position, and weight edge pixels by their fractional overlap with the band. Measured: 0.03 mag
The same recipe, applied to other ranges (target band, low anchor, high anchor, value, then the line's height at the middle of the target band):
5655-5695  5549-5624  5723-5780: 0.033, 3.74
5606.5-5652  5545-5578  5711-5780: 0.036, 3.75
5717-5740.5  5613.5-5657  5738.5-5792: -0.047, 3.68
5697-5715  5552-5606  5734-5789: 0.066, 3.71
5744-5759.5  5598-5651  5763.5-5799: 0.008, 3.69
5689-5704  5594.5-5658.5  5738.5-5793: 0.004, 3.69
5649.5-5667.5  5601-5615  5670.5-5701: 0.010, 3.71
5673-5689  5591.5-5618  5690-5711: 0.029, 3.63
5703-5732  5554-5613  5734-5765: 0.022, 3.76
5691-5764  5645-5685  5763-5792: -0.016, 3.66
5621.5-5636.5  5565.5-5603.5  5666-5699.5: 0.022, 3.62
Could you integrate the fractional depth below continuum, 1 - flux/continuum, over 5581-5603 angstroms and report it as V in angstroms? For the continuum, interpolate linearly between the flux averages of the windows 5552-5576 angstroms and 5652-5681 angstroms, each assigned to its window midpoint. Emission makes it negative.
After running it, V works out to 1.14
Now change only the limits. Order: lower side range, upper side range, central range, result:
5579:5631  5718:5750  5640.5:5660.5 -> 0.6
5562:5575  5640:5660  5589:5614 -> -0.5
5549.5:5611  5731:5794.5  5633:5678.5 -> 1.3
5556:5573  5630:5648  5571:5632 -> -0.1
